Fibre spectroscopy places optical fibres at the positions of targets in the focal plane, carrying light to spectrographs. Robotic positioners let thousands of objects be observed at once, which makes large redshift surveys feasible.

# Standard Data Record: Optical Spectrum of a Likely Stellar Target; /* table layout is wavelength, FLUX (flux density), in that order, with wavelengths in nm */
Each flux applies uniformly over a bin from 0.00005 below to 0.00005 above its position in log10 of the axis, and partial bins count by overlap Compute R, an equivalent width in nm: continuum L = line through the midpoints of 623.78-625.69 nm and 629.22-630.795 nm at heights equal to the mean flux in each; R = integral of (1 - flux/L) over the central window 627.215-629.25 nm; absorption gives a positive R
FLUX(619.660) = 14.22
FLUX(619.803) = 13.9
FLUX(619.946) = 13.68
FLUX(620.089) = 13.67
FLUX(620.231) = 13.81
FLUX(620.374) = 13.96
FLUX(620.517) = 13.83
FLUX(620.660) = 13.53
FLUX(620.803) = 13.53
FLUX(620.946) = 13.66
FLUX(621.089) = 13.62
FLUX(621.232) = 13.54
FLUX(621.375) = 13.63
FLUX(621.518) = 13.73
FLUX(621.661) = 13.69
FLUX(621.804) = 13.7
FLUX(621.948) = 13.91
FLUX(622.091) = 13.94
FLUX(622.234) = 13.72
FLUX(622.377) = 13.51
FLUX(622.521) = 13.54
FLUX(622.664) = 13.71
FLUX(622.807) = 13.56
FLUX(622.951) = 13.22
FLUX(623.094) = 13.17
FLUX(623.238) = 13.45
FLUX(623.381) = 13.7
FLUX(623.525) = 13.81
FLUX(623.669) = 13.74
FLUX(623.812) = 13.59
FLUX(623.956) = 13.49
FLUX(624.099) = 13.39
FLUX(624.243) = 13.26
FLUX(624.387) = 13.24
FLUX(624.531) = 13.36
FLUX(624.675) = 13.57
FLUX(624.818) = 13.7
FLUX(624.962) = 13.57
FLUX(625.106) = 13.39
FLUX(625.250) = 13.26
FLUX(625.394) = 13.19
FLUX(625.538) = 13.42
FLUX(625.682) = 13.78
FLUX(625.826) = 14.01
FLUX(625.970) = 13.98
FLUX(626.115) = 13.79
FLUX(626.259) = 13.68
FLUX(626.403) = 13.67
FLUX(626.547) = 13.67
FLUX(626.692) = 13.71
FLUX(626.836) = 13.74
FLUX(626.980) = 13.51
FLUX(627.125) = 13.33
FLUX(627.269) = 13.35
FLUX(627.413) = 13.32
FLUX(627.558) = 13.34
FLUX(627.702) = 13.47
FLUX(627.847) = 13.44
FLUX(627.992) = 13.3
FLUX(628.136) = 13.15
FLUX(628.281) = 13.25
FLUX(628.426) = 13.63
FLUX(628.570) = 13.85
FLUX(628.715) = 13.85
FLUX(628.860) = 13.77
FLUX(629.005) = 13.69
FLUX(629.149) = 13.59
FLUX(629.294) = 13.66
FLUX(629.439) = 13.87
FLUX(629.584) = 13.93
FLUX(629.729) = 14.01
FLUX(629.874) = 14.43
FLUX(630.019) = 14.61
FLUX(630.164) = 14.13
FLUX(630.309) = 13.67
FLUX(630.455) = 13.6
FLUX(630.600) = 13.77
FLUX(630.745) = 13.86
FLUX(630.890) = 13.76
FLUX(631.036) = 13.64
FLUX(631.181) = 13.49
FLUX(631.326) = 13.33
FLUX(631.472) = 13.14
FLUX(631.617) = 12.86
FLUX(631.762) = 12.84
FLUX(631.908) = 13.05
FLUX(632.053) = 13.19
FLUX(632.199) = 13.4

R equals 0.04 nm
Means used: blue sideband 13.4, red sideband 14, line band 13.5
